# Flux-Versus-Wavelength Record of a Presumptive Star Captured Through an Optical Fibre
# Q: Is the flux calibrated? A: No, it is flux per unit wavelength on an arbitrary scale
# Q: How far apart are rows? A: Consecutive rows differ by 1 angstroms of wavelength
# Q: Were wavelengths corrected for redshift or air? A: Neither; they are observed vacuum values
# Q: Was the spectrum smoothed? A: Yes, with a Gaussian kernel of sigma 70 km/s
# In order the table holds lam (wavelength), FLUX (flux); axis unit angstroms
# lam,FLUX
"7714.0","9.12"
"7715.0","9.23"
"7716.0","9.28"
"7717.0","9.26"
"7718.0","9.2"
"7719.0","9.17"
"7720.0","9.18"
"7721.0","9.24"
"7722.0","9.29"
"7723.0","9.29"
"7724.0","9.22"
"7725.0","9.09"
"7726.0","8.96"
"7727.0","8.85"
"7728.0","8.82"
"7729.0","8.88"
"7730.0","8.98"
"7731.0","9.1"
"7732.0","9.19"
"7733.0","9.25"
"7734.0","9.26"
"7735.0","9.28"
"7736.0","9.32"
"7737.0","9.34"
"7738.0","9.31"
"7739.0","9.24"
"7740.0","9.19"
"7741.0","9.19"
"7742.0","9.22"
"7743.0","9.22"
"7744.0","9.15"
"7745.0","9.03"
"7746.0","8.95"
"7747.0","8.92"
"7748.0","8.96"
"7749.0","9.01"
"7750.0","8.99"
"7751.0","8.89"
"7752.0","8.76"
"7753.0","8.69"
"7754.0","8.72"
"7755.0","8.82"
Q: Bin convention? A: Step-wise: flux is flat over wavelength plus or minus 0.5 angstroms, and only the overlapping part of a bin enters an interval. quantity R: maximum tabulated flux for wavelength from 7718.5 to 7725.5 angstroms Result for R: 9.29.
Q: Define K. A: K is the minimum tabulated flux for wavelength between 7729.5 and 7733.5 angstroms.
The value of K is 8.98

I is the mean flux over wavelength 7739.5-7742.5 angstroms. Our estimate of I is 9.2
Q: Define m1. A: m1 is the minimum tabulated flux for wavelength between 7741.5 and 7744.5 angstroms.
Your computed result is 9.15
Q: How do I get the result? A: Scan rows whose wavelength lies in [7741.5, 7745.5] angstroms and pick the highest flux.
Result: 9.22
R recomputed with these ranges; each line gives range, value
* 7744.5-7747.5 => 9.03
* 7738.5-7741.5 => 9.24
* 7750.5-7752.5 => 8.89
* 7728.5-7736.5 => 9.32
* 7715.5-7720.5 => 9.28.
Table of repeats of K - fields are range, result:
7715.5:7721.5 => 9.17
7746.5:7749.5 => 8.92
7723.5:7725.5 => 9.09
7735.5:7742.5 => 9.19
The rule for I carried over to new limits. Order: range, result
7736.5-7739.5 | 9.3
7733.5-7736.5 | 9.29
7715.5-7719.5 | 9.23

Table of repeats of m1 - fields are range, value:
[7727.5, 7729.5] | 8.82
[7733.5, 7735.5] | 9.26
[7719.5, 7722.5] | 9.18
